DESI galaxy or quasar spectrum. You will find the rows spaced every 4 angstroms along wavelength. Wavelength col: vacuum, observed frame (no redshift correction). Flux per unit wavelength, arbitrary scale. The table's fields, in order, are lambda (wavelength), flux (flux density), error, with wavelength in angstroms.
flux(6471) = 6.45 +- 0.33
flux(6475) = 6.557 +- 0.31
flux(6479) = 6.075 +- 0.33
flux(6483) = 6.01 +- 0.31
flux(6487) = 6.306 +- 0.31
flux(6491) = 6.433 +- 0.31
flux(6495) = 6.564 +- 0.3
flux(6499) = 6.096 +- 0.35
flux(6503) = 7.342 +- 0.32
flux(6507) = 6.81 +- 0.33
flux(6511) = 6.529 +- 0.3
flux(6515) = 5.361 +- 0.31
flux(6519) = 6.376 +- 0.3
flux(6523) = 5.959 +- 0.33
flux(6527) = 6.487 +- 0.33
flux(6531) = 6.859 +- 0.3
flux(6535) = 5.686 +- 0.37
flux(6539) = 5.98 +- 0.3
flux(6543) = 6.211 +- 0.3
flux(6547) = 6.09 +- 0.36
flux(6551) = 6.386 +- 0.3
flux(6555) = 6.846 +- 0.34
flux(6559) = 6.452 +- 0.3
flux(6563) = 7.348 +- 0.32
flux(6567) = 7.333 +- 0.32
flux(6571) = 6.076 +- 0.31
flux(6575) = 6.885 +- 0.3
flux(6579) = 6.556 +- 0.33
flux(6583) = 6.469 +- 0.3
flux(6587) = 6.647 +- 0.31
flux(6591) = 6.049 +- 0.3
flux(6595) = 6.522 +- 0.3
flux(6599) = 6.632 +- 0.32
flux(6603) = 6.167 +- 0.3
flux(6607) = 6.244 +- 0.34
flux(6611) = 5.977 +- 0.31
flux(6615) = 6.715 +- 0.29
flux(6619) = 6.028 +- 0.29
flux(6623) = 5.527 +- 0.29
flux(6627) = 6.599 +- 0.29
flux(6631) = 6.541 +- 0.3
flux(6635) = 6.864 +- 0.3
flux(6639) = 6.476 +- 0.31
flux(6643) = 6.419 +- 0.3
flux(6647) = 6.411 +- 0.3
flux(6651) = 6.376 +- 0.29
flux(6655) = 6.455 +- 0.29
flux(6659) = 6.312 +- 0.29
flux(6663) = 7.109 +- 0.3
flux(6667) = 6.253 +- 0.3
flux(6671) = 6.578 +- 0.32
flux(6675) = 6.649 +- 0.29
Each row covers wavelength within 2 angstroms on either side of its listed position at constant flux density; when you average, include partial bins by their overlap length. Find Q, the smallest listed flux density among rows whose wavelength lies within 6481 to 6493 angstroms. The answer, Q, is 6.01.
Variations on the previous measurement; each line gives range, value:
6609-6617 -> 5.977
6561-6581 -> 6.076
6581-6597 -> 6.049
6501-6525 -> 5.361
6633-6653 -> 6.376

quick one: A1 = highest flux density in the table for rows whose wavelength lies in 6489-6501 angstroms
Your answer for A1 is 6.564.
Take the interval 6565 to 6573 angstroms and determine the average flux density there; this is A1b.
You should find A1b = 6.7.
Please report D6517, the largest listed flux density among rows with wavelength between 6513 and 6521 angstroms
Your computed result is 6.376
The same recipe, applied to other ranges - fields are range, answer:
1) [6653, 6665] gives 7.109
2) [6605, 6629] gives 6.715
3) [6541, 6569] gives 7.348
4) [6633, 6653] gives 6.864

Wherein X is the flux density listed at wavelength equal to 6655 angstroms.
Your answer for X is 6.455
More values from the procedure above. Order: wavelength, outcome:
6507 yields 6.81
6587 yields 6.647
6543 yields 6.211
